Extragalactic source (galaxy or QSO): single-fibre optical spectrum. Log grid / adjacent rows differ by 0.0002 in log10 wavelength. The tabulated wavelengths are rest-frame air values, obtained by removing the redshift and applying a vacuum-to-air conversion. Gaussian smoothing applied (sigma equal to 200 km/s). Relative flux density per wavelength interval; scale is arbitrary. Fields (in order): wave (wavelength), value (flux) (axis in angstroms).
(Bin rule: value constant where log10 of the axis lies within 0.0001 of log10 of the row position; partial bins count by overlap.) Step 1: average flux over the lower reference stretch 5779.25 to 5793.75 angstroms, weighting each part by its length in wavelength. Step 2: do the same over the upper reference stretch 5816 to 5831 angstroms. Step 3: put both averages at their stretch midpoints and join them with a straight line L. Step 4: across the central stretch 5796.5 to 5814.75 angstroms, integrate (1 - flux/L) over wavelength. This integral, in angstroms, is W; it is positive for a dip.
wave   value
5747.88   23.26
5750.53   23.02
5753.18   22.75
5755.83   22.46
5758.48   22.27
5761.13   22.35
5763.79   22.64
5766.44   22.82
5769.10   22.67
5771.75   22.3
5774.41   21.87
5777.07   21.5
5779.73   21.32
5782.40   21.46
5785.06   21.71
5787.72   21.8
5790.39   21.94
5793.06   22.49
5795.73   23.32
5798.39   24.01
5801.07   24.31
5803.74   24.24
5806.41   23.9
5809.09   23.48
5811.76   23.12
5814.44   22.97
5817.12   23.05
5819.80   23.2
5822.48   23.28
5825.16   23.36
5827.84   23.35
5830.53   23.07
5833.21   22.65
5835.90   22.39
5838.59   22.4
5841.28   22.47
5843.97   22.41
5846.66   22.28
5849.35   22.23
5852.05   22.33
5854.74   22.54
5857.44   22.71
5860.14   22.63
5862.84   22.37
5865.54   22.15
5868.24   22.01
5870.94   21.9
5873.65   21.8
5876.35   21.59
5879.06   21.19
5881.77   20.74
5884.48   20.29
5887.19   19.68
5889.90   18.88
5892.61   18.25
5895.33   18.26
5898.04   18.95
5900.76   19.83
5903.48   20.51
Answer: -1.0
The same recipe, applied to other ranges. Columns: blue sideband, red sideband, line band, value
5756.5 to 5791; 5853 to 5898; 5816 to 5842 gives -1.7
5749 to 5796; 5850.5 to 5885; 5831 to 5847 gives -0.3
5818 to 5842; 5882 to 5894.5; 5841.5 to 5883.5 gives -2.3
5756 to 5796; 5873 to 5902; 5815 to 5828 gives -1.2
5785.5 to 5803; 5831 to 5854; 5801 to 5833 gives -0.9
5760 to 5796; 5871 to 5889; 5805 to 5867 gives -4.0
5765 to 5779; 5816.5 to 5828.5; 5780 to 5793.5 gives 0.4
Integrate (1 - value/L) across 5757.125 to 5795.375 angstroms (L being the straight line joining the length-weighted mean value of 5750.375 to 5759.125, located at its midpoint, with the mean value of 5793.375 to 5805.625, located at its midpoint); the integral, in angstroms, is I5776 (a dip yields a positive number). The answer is 1.8 angstroms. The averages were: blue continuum 22.6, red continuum 23.9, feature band 22.1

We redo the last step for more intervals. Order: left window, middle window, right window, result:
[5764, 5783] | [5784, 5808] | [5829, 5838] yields -0.9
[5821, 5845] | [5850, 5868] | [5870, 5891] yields -0.6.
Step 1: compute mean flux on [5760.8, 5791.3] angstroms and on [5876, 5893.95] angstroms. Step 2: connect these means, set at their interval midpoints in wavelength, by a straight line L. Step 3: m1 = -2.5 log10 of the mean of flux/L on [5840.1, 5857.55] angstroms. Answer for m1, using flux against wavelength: -0.09 mag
